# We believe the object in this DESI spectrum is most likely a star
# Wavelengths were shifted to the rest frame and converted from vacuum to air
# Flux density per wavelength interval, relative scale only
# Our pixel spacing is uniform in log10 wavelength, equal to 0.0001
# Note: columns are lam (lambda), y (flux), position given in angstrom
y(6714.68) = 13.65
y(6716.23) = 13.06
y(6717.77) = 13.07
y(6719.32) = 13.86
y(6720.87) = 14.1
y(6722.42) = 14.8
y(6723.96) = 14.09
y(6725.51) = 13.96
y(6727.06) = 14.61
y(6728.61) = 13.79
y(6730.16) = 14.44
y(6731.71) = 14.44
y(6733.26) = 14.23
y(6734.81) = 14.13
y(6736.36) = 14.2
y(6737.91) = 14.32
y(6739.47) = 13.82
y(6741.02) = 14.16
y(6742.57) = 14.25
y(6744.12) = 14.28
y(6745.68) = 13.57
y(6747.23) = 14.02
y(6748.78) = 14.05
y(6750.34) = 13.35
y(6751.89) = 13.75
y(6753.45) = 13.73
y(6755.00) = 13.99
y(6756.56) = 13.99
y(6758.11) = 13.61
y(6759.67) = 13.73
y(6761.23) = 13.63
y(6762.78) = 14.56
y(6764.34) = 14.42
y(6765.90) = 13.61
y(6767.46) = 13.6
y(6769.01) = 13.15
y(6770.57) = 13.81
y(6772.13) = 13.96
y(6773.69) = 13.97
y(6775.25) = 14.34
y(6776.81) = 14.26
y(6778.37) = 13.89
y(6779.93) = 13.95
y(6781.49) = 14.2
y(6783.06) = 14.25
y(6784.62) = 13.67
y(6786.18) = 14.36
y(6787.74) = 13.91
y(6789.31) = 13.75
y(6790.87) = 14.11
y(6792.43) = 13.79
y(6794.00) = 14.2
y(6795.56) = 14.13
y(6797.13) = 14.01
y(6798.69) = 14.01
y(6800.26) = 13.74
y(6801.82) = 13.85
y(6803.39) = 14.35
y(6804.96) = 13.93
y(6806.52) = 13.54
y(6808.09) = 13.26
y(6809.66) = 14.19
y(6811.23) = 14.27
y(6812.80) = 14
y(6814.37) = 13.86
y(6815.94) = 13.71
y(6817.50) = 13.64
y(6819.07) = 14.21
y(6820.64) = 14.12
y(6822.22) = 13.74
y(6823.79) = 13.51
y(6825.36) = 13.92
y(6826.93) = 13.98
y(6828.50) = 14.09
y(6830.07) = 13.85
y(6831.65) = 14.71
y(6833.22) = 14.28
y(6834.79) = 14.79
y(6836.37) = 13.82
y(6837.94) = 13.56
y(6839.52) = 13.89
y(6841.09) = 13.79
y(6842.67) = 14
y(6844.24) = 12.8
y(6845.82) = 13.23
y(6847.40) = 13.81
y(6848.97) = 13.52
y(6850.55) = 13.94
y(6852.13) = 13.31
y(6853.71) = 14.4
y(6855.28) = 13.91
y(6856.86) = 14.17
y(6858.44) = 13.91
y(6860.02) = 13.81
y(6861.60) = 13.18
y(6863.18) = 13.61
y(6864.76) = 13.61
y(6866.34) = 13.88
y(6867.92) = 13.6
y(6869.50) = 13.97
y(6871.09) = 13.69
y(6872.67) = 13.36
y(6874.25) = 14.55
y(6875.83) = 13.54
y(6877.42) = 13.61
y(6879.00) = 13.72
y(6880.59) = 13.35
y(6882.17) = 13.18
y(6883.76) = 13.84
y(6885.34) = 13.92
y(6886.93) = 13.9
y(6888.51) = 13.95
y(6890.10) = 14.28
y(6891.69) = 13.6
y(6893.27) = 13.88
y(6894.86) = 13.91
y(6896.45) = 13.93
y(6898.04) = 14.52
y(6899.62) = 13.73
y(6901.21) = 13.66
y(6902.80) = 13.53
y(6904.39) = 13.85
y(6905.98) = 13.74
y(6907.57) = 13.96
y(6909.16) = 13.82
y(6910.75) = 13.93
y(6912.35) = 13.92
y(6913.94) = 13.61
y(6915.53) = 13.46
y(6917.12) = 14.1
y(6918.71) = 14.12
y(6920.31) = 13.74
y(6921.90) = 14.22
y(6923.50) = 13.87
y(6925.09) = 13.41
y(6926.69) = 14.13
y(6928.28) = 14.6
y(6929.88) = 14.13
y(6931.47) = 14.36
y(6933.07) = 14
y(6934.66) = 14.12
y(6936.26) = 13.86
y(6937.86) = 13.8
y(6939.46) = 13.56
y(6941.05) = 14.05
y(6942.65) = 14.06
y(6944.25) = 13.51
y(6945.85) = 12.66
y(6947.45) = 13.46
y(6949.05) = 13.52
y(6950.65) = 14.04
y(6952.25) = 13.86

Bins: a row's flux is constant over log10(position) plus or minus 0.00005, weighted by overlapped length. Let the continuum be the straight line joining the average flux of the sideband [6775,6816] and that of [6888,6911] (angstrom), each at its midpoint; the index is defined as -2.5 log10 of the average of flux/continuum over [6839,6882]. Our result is 0.02 mag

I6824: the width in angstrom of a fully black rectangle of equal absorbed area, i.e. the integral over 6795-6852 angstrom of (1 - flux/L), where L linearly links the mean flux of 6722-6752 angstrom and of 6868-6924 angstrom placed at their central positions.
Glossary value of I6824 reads 0.3 angstrom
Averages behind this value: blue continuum 14.1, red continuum 13.8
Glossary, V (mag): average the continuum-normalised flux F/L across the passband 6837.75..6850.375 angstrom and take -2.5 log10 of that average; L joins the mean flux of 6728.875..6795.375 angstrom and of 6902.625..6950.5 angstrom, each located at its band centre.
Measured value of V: 0.03 mag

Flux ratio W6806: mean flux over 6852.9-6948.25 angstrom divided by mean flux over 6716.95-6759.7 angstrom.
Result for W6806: 0.99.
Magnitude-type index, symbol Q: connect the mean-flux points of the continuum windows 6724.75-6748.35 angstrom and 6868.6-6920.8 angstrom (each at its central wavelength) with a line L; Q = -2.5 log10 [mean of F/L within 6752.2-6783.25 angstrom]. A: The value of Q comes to 0.012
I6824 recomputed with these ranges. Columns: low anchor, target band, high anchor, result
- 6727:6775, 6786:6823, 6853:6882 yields -0.2 angstrom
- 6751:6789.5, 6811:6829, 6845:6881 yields -0.1 angstrom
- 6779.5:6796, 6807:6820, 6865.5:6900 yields 0.1 angstrom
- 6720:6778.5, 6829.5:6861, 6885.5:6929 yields 0.2 angstrom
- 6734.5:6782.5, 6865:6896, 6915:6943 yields 0.4 angstrom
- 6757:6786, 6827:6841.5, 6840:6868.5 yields -0.4 angstrom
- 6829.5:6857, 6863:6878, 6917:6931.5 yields 0.2 angstrom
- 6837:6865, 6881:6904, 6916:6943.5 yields 0.0 angstrom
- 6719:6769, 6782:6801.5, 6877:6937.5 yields 0.0 angstrom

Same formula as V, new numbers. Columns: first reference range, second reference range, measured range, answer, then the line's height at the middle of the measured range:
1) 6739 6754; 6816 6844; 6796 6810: 0.006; 13.9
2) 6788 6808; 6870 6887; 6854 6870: -0.004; 13.7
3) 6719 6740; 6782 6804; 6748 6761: 0.028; 14.1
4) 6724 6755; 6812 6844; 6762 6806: 0.001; 14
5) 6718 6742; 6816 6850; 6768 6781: 0.009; 14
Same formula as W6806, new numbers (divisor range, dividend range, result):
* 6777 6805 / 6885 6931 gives 0.99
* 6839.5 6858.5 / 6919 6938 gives 1.02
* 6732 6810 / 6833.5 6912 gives 0.99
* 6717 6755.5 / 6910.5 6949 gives 0.99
